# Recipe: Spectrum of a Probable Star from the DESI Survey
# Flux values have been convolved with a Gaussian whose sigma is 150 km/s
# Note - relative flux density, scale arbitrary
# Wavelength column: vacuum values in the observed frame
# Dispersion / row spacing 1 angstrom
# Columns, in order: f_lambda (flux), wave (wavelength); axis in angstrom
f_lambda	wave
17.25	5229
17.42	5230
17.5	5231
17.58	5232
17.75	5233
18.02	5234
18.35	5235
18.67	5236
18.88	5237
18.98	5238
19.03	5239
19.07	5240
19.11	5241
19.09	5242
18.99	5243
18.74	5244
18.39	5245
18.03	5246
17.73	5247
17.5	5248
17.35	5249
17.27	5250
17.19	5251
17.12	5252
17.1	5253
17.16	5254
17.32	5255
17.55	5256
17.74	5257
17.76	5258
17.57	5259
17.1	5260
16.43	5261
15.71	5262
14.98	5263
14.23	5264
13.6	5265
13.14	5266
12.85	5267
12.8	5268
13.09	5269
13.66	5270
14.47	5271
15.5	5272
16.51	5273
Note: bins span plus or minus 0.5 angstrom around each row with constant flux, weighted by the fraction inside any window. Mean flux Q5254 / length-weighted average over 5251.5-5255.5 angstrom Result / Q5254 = 17.2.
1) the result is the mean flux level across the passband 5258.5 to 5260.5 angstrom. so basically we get 17.3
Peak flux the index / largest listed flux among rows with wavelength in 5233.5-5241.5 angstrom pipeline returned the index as 19.11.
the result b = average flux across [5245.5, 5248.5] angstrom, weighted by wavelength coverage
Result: 17.8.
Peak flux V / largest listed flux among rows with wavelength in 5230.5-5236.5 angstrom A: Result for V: 18.67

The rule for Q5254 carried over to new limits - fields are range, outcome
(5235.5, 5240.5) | 18.9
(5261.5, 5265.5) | 14.6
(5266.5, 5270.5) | 13.1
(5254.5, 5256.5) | 17.4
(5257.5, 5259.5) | 17.7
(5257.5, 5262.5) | 16.9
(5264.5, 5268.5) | 13.1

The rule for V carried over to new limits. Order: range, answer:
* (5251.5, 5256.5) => 17.55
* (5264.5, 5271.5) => 14.47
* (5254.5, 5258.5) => 17.76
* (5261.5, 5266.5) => 15.71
